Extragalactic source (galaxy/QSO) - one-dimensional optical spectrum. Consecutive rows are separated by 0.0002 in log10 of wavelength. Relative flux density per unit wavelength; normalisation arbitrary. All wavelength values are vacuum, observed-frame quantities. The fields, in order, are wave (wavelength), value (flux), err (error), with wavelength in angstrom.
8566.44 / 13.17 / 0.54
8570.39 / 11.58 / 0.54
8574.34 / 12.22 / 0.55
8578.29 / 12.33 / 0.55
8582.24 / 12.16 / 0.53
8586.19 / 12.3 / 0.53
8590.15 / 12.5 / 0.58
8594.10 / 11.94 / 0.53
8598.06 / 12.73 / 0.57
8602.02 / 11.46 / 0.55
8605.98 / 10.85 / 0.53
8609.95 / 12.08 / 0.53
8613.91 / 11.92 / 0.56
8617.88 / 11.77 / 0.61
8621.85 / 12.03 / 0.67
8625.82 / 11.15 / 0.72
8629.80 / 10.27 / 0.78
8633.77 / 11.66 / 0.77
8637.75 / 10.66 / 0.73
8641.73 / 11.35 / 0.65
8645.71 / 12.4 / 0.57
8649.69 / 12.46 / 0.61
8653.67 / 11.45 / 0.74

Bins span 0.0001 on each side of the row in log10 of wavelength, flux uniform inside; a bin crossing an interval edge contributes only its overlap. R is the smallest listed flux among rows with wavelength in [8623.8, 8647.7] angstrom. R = 10.27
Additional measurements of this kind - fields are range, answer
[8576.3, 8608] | 10.85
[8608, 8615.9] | 11.92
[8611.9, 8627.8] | 11.15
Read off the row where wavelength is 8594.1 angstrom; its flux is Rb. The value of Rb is 11.94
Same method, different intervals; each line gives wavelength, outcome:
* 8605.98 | 10.85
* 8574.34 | 12.22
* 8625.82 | 11.15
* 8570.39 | 11.58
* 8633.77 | 11.66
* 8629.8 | 10.27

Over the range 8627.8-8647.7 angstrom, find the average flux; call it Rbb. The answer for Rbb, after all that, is 11.3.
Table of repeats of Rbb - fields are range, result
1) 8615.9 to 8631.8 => 11.3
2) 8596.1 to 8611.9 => 11.8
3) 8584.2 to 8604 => 12.2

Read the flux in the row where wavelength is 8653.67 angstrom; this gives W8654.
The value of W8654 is 11.45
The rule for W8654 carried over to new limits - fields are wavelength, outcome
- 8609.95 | 12.08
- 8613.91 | 11.92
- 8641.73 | 11.35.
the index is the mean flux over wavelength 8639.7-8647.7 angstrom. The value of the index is 11.9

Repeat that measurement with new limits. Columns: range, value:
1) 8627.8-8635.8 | 11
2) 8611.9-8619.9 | 11.9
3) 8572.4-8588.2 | 12.3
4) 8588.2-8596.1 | 12.2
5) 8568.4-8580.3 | 12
